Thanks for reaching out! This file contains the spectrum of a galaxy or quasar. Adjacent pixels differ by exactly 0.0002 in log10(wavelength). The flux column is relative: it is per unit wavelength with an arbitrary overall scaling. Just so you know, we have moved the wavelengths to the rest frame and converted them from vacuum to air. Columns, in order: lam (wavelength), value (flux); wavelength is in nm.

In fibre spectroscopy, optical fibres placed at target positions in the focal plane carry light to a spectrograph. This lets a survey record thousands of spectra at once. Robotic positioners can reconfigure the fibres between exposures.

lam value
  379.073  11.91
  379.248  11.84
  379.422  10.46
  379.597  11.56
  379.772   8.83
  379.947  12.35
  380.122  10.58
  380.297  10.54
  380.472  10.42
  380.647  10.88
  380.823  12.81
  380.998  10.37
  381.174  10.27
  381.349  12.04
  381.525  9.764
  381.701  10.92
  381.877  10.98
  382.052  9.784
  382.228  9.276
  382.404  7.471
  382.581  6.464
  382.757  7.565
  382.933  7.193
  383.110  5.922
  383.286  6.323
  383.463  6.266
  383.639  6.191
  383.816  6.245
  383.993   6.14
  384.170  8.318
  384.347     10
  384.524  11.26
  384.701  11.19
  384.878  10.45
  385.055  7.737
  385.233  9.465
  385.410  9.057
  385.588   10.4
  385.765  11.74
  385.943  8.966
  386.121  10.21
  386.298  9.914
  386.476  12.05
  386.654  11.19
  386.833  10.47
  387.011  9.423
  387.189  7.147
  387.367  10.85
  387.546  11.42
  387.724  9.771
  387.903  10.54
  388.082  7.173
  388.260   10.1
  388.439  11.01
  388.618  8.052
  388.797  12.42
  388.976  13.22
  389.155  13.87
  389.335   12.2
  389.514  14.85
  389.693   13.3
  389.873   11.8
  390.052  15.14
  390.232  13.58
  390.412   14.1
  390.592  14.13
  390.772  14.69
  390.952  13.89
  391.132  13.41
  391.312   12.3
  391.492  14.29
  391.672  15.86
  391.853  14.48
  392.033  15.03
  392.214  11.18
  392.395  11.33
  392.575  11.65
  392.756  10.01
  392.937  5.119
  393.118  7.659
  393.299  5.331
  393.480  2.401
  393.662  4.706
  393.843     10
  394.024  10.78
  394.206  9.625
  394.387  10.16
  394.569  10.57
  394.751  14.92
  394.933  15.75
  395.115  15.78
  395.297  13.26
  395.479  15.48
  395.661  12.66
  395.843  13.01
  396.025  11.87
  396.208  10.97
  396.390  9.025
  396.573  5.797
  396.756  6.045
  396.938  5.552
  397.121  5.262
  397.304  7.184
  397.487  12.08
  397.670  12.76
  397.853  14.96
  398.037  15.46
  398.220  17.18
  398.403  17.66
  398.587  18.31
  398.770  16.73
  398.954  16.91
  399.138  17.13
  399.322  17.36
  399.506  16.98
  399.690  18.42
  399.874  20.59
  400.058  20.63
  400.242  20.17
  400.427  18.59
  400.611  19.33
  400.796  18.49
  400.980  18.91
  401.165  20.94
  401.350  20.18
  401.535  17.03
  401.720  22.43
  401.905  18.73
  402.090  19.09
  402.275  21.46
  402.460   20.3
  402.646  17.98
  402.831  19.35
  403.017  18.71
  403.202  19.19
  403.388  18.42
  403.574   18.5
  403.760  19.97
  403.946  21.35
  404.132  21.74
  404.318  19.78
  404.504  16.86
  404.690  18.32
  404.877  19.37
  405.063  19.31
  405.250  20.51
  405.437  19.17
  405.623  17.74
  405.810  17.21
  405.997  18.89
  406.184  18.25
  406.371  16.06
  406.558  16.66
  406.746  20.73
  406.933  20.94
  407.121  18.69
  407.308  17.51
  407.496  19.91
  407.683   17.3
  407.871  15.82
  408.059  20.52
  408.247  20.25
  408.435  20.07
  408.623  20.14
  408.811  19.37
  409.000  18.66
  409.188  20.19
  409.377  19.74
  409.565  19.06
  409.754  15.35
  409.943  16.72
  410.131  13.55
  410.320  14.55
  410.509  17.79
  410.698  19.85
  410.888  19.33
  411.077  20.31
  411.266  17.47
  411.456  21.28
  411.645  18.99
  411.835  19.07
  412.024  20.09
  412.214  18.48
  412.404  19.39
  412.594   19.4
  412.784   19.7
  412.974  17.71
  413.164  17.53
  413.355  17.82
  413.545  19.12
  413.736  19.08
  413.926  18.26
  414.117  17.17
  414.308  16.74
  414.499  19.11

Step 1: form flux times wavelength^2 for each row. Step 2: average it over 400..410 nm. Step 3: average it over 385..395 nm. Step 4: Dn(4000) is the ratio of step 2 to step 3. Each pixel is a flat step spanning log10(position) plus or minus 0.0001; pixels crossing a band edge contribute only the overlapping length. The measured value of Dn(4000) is 1.86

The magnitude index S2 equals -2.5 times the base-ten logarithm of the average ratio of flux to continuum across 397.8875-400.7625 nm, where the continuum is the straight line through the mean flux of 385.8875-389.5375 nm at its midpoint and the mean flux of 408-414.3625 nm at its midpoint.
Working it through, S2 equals -0.23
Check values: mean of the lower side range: 10.7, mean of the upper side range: 18.6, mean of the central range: 18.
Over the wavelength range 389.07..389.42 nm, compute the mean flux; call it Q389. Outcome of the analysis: 13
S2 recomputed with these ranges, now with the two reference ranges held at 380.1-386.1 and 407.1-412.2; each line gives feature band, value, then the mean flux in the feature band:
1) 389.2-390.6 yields -0.173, 13.6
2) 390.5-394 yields 0.132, 10.9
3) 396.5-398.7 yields 0.233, 11.6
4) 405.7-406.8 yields -0.029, 17.9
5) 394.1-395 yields 0.101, 12.1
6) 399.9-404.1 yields -0.229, 19.6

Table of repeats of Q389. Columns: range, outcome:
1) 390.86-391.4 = 13.2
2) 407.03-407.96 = 17.9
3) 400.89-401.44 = 20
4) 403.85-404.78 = 19.6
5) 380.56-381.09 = 11.3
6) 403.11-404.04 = 19.5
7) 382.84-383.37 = 6.49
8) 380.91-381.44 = 10.9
